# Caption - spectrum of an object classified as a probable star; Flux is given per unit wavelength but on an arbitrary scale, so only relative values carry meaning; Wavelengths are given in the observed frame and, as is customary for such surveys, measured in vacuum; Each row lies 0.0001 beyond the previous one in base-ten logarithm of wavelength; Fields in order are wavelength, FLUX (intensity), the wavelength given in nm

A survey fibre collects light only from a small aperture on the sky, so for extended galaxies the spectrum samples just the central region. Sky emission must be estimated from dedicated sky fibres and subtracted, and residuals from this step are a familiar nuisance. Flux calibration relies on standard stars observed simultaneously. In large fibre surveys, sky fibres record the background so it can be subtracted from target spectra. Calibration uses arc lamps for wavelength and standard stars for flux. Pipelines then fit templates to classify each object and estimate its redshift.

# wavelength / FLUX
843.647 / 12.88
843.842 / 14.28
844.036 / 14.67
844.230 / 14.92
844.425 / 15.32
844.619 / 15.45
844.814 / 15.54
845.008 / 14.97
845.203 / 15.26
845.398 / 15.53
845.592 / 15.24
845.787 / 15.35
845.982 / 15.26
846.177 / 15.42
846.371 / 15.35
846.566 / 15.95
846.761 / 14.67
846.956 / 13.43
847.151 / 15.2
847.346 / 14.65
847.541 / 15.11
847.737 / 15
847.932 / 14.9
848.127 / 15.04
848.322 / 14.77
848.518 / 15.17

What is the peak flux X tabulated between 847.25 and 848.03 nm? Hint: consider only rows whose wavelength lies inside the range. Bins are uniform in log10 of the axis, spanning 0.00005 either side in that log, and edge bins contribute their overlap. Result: 15.11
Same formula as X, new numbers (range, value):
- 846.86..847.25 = 15.2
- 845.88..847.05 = 15.95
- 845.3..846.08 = 15.53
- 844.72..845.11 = 15.54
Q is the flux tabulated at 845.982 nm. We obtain 15.26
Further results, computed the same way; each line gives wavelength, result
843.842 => 14.28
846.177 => 15.42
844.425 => 15.32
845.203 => 15.26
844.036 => 14.67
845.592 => 15.24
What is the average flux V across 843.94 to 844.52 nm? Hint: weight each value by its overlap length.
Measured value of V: 15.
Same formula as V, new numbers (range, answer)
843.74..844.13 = 14.4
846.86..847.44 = 14.4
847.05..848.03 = 15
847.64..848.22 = 15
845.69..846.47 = 15.4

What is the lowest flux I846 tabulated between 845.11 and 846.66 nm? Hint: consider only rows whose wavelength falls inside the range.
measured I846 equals 15.24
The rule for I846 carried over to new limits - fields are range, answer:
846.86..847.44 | 13.43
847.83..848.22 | 14.9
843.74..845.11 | 14.28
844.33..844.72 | 15.32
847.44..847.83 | 15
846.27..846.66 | 15.35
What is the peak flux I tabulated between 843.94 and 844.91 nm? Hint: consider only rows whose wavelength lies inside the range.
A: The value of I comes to 15.54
